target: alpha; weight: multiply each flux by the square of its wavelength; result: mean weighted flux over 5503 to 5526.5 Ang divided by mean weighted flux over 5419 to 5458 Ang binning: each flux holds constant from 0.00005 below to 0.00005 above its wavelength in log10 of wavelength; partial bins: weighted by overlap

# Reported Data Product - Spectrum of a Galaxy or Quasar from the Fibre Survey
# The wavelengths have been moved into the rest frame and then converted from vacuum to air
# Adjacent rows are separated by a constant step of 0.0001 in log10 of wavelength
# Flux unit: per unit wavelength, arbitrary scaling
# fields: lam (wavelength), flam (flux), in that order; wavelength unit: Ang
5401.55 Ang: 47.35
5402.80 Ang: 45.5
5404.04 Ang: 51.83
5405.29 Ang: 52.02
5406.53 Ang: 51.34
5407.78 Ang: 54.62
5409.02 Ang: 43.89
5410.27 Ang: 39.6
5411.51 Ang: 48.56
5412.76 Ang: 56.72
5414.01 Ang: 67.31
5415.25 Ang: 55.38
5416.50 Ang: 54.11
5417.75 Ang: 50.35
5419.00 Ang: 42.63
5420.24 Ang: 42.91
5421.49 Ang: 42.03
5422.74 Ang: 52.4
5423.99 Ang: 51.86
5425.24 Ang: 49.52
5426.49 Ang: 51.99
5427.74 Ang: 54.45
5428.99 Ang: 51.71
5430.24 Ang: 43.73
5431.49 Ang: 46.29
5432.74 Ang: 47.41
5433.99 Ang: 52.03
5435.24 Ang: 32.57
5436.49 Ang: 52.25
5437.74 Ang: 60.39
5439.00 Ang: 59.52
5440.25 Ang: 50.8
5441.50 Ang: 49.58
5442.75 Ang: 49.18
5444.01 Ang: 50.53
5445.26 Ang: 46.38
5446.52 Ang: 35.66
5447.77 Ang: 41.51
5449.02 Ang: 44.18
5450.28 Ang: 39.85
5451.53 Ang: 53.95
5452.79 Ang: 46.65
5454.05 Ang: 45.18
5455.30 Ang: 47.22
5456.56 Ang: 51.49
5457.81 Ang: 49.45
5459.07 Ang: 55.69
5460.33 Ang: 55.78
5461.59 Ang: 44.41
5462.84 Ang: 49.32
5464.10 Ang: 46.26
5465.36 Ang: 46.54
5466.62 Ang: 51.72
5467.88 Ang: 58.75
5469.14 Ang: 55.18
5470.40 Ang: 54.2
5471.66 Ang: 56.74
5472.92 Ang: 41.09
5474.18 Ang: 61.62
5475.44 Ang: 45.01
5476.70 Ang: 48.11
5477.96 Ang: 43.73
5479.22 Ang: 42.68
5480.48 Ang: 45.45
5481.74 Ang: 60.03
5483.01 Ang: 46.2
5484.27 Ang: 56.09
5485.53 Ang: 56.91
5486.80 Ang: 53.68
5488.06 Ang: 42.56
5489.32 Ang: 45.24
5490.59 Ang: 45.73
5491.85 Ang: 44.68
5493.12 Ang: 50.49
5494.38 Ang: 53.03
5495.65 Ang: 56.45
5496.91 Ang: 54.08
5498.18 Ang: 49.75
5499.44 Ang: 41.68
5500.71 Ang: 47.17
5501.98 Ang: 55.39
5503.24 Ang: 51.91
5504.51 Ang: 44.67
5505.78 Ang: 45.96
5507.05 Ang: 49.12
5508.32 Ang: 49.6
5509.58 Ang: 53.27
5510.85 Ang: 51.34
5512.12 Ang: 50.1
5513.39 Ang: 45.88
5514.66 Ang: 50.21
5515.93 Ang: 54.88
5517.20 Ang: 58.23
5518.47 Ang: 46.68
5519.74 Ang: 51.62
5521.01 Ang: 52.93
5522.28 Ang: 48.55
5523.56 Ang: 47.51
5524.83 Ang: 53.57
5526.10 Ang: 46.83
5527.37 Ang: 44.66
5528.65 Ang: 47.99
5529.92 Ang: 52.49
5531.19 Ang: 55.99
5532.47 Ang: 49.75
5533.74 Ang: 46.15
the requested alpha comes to 1.07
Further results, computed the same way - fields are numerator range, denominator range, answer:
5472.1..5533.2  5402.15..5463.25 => 1.04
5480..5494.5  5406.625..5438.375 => 1.03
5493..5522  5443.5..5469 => 1.07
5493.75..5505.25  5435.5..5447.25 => 1.03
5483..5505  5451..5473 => 1.00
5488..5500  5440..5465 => 1.04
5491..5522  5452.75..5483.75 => 1.02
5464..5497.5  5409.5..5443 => 1.03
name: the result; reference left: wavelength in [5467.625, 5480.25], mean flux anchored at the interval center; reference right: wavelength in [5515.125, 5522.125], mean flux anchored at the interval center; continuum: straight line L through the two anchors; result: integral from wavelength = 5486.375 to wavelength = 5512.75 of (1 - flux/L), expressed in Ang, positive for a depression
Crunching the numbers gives 1.2 Ang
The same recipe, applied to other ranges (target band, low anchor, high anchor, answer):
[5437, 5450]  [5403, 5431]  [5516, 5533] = 0.47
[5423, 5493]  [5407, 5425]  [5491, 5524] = 1.24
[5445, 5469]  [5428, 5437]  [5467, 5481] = 0.42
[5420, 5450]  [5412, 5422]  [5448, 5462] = 1.06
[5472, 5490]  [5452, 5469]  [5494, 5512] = 0.30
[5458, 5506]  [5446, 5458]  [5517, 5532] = -2.69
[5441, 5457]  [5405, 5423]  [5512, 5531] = 1.29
